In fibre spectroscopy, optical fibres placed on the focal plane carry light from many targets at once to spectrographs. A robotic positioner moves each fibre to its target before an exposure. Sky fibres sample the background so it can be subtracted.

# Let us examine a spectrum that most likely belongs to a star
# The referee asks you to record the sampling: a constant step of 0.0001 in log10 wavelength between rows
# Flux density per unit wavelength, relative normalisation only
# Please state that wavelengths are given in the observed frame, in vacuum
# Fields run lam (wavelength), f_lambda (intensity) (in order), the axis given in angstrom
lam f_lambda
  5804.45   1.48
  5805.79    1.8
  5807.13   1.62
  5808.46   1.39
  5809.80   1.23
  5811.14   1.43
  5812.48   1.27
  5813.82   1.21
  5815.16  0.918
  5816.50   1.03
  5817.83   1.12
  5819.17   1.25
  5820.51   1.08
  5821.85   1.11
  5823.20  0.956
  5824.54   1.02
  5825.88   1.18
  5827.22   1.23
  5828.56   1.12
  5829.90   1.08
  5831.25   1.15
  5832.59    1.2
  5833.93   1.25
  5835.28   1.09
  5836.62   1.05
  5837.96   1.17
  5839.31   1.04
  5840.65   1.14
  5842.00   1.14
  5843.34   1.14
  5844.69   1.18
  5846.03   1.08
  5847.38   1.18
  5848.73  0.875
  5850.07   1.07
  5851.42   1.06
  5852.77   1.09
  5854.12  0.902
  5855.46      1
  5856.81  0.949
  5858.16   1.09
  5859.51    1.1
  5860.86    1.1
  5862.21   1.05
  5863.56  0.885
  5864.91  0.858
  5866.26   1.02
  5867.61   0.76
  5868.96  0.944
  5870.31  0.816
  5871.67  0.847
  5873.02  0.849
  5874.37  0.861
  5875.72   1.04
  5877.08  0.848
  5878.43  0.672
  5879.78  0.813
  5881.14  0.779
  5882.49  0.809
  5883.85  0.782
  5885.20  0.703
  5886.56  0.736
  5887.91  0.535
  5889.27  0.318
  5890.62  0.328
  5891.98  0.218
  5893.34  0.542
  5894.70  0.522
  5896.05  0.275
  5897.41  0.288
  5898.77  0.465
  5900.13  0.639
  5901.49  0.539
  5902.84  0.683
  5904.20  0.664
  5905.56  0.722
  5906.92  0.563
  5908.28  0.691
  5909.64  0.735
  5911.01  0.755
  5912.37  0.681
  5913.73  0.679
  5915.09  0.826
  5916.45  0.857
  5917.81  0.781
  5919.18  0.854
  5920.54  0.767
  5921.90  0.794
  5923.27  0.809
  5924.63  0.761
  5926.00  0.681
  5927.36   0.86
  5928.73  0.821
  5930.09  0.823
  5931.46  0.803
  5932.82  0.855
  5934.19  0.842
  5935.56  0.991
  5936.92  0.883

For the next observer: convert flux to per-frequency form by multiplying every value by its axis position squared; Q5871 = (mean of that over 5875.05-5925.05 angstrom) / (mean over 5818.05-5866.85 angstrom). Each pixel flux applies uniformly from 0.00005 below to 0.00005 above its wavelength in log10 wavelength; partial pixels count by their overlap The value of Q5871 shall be 0.62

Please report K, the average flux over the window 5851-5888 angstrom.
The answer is 0.893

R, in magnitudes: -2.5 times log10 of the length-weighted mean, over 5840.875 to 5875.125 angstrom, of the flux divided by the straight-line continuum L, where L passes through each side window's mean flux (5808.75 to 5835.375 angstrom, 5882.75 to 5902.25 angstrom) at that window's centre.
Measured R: -0.215 mag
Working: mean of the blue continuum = 1.15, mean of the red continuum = 0.5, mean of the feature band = 0.996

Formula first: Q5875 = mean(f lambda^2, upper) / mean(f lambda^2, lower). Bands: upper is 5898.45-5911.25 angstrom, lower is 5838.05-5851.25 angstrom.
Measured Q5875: 0.60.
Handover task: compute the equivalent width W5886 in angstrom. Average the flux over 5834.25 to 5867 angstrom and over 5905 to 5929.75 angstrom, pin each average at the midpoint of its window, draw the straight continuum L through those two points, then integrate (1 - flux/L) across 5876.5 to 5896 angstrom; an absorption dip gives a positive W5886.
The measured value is 6.5 angstrom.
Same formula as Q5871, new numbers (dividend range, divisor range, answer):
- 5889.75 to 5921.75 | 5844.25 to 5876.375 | 0.63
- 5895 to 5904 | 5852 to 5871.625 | 0.52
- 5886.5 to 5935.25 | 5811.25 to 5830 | 0.61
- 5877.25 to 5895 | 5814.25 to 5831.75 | 0.56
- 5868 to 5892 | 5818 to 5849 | 0.66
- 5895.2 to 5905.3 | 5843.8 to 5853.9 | 0.49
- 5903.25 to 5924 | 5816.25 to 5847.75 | 0.68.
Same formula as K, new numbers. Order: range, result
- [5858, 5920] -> 0.725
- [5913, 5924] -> 0.796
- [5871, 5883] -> 0.836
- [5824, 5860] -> 1.1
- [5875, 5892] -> 0.678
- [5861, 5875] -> 0.897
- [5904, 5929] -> 0.753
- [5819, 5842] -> 1.12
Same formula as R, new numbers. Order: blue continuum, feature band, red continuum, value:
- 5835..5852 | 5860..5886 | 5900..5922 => 0.08 mag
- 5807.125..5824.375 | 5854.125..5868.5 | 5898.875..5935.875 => 0.01 mag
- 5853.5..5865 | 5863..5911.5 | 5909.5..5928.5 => 0.31 mag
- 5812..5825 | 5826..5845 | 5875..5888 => -0.13 mag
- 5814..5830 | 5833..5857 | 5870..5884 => -0.10 mag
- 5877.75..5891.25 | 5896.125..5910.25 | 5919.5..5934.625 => 0.22 mag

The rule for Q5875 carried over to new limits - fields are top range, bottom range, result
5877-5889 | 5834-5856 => 0.68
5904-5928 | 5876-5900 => 1.32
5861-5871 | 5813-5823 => 0.85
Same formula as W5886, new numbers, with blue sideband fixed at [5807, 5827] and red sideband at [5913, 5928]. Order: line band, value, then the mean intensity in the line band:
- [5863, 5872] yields 1.0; 0.876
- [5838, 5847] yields -0.4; 1.13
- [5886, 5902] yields 7.9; 0.447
